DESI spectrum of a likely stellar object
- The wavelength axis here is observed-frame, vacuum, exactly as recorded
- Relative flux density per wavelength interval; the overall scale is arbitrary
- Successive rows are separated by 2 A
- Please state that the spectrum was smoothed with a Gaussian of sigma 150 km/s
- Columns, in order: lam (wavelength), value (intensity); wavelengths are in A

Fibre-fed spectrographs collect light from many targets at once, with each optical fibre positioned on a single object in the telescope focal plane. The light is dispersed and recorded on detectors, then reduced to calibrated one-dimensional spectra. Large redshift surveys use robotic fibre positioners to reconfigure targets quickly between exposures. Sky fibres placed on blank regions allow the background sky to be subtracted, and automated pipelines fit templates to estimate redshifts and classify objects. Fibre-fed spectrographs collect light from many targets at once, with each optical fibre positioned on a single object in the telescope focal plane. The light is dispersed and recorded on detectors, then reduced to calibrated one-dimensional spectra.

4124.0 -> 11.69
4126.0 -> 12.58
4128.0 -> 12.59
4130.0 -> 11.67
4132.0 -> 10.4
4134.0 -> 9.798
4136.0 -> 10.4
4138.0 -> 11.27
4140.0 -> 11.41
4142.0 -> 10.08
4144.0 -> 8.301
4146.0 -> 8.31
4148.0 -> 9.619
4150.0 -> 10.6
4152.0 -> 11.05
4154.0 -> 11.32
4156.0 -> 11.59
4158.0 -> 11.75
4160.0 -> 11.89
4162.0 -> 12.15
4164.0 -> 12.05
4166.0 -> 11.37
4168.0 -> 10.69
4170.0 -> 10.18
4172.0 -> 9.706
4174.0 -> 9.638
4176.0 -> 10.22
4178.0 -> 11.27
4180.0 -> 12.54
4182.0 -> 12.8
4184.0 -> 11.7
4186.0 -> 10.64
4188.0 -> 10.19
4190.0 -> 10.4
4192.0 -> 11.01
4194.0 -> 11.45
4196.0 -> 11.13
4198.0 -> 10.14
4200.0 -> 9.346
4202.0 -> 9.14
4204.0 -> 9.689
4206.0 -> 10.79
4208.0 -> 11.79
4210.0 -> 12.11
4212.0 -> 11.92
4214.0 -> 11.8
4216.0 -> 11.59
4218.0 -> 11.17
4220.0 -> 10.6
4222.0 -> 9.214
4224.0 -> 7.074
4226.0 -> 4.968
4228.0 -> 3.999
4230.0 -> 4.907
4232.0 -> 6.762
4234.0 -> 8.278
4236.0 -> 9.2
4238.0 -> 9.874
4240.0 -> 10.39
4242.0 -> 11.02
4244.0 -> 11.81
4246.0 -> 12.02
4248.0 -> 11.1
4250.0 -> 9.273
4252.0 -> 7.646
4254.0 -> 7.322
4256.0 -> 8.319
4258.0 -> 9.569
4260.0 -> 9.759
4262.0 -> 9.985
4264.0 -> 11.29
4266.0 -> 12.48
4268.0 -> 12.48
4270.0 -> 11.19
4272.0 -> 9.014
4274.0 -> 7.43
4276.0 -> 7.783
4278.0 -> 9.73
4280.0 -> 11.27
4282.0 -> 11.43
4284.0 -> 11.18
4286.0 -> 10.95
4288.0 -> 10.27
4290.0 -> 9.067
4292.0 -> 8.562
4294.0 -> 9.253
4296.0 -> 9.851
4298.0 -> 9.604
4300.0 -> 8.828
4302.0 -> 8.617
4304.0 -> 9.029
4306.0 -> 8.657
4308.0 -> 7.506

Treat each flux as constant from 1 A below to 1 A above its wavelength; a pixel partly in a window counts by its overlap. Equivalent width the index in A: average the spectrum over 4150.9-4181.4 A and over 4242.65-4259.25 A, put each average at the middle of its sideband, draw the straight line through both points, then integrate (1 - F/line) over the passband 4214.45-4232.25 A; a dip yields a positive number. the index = 3.9 A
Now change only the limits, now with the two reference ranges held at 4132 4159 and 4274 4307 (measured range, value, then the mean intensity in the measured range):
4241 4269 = -1.49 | 10.3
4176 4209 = -2.31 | 10.9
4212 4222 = -1.15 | 11.1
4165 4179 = -0.24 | 10.4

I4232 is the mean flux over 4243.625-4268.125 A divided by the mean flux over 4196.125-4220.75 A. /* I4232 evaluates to 0.93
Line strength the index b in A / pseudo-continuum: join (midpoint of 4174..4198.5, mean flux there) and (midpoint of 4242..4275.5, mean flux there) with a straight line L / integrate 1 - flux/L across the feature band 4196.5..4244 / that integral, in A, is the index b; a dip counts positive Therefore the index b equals 5.17 A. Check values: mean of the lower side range 11.1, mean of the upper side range 10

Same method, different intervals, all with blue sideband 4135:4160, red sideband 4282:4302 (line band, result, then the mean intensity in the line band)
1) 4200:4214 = -0.9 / 10.9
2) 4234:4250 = -0.8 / 10.5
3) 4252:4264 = 1.0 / 9.07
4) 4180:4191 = -1.0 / 11.3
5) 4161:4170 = -0.8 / 11.4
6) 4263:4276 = -0.7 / 10.4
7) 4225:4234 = 4.1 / 5.51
